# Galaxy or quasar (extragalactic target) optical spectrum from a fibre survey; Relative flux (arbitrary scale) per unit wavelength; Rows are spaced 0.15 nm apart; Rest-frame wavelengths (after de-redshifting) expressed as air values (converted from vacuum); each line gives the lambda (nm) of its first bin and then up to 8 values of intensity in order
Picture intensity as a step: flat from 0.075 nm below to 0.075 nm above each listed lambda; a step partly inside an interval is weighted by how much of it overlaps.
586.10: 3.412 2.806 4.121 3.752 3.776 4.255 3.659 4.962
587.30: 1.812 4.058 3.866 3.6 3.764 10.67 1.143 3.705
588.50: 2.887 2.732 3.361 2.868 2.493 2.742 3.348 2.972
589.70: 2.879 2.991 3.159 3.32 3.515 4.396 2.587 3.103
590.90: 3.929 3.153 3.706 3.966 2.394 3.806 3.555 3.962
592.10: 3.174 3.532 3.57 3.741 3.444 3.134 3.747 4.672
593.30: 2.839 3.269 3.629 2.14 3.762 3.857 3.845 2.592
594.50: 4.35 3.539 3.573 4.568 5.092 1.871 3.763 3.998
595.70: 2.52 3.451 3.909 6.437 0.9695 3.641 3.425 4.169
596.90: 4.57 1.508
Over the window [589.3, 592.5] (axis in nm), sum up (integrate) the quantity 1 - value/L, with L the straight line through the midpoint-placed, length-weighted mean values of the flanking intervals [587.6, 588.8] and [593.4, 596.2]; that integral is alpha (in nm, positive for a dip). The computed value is 0.41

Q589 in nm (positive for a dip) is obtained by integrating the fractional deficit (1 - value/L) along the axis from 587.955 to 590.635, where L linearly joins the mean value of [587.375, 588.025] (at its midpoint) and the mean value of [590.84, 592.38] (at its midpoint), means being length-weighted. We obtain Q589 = 0.38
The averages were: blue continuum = 4.35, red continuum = 3.52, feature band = 3.45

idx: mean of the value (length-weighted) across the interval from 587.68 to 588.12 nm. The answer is 5.99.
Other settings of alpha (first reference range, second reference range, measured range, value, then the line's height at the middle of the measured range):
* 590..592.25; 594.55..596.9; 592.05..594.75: 0.06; 3.58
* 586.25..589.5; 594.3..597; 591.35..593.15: 0.07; 3.68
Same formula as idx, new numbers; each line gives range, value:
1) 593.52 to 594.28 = 3.44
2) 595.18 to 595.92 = 3.13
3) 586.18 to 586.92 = 3.74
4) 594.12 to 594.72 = 3.58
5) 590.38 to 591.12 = 3.43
